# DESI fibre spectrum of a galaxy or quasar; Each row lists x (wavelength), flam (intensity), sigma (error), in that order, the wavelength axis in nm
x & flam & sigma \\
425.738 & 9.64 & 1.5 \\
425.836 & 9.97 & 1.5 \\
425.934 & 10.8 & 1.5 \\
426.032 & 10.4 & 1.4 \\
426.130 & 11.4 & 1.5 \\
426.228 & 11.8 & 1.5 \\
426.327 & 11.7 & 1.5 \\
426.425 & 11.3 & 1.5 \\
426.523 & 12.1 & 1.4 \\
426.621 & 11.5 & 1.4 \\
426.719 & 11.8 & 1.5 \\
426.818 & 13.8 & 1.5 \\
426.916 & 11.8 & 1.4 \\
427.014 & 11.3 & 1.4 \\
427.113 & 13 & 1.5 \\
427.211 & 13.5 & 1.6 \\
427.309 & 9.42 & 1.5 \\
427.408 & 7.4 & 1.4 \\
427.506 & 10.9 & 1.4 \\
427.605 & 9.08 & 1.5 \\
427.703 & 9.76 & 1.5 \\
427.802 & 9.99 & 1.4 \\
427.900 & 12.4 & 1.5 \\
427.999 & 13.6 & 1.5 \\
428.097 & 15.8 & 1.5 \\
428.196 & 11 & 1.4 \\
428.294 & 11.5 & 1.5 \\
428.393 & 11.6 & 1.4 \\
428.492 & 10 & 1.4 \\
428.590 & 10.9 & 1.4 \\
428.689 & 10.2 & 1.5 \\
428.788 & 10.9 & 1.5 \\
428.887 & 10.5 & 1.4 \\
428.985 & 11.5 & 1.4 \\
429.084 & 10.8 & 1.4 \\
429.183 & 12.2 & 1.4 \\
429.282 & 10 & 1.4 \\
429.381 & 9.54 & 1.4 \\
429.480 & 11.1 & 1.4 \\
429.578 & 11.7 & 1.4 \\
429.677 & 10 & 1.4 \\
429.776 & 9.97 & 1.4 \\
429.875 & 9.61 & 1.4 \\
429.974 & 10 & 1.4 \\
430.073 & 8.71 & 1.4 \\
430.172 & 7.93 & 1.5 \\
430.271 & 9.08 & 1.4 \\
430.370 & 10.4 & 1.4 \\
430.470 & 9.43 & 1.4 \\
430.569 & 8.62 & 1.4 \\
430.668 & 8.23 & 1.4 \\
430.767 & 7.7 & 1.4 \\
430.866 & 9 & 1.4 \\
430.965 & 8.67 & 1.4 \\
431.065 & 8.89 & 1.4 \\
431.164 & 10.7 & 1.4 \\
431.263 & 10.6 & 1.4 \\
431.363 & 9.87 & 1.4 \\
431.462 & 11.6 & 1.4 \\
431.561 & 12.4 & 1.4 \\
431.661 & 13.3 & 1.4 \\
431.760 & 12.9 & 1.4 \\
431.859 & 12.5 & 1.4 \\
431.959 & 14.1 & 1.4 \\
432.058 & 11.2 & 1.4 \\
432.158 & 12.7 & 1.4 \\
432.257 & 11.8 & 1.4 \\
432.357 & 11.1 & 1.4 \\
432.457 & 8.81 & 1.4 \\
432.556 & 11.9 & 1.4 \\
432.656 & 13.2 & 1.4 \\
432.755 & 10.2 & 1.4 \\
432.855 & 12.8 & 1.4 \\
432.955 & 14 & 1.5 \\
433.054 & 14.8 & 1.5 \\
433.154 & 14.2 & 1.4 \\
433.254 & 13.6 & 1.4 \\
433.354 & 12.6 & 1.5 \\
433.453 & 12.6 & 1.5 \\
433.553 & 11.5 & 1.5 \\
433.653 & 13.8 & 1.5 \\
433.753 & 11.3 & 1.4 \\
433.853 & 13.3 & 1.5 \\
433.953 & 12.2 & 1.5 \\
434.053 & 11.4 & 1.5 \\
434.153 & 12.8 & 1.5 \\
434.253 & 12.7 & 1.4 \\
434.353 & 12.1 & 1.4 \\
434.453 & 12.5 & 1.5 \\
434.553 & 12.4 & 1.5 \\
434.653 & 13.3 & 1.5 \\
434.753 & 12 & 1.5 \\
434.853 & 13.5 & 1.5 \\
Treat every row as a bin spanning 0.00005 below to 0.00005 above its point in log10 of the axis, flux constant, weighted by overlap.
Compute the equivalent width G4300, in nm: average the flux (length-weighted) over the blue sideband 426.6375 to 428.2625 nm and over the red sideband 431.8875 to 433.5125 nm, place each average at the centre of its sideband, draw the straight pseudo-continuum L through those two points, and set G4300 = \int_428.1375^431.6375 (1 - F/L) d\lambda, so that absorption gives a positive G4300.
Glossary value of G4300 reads 0.522 nm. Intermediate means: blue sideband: 11.5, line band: 10.2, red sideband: 12.5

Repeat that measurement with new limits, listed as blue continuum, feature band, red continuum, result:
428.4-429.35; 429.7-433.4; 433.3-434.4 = 0.218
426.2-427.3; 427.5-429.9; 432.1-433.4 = 0.232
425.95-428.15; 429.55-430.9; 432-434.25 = 0.303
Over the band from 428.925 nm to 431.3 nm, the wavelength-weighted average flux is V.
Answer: 9.77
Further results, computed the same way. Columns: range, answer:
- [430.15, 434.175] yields 11.4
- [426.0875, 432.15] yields 10.9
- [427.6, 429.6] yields 11.2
